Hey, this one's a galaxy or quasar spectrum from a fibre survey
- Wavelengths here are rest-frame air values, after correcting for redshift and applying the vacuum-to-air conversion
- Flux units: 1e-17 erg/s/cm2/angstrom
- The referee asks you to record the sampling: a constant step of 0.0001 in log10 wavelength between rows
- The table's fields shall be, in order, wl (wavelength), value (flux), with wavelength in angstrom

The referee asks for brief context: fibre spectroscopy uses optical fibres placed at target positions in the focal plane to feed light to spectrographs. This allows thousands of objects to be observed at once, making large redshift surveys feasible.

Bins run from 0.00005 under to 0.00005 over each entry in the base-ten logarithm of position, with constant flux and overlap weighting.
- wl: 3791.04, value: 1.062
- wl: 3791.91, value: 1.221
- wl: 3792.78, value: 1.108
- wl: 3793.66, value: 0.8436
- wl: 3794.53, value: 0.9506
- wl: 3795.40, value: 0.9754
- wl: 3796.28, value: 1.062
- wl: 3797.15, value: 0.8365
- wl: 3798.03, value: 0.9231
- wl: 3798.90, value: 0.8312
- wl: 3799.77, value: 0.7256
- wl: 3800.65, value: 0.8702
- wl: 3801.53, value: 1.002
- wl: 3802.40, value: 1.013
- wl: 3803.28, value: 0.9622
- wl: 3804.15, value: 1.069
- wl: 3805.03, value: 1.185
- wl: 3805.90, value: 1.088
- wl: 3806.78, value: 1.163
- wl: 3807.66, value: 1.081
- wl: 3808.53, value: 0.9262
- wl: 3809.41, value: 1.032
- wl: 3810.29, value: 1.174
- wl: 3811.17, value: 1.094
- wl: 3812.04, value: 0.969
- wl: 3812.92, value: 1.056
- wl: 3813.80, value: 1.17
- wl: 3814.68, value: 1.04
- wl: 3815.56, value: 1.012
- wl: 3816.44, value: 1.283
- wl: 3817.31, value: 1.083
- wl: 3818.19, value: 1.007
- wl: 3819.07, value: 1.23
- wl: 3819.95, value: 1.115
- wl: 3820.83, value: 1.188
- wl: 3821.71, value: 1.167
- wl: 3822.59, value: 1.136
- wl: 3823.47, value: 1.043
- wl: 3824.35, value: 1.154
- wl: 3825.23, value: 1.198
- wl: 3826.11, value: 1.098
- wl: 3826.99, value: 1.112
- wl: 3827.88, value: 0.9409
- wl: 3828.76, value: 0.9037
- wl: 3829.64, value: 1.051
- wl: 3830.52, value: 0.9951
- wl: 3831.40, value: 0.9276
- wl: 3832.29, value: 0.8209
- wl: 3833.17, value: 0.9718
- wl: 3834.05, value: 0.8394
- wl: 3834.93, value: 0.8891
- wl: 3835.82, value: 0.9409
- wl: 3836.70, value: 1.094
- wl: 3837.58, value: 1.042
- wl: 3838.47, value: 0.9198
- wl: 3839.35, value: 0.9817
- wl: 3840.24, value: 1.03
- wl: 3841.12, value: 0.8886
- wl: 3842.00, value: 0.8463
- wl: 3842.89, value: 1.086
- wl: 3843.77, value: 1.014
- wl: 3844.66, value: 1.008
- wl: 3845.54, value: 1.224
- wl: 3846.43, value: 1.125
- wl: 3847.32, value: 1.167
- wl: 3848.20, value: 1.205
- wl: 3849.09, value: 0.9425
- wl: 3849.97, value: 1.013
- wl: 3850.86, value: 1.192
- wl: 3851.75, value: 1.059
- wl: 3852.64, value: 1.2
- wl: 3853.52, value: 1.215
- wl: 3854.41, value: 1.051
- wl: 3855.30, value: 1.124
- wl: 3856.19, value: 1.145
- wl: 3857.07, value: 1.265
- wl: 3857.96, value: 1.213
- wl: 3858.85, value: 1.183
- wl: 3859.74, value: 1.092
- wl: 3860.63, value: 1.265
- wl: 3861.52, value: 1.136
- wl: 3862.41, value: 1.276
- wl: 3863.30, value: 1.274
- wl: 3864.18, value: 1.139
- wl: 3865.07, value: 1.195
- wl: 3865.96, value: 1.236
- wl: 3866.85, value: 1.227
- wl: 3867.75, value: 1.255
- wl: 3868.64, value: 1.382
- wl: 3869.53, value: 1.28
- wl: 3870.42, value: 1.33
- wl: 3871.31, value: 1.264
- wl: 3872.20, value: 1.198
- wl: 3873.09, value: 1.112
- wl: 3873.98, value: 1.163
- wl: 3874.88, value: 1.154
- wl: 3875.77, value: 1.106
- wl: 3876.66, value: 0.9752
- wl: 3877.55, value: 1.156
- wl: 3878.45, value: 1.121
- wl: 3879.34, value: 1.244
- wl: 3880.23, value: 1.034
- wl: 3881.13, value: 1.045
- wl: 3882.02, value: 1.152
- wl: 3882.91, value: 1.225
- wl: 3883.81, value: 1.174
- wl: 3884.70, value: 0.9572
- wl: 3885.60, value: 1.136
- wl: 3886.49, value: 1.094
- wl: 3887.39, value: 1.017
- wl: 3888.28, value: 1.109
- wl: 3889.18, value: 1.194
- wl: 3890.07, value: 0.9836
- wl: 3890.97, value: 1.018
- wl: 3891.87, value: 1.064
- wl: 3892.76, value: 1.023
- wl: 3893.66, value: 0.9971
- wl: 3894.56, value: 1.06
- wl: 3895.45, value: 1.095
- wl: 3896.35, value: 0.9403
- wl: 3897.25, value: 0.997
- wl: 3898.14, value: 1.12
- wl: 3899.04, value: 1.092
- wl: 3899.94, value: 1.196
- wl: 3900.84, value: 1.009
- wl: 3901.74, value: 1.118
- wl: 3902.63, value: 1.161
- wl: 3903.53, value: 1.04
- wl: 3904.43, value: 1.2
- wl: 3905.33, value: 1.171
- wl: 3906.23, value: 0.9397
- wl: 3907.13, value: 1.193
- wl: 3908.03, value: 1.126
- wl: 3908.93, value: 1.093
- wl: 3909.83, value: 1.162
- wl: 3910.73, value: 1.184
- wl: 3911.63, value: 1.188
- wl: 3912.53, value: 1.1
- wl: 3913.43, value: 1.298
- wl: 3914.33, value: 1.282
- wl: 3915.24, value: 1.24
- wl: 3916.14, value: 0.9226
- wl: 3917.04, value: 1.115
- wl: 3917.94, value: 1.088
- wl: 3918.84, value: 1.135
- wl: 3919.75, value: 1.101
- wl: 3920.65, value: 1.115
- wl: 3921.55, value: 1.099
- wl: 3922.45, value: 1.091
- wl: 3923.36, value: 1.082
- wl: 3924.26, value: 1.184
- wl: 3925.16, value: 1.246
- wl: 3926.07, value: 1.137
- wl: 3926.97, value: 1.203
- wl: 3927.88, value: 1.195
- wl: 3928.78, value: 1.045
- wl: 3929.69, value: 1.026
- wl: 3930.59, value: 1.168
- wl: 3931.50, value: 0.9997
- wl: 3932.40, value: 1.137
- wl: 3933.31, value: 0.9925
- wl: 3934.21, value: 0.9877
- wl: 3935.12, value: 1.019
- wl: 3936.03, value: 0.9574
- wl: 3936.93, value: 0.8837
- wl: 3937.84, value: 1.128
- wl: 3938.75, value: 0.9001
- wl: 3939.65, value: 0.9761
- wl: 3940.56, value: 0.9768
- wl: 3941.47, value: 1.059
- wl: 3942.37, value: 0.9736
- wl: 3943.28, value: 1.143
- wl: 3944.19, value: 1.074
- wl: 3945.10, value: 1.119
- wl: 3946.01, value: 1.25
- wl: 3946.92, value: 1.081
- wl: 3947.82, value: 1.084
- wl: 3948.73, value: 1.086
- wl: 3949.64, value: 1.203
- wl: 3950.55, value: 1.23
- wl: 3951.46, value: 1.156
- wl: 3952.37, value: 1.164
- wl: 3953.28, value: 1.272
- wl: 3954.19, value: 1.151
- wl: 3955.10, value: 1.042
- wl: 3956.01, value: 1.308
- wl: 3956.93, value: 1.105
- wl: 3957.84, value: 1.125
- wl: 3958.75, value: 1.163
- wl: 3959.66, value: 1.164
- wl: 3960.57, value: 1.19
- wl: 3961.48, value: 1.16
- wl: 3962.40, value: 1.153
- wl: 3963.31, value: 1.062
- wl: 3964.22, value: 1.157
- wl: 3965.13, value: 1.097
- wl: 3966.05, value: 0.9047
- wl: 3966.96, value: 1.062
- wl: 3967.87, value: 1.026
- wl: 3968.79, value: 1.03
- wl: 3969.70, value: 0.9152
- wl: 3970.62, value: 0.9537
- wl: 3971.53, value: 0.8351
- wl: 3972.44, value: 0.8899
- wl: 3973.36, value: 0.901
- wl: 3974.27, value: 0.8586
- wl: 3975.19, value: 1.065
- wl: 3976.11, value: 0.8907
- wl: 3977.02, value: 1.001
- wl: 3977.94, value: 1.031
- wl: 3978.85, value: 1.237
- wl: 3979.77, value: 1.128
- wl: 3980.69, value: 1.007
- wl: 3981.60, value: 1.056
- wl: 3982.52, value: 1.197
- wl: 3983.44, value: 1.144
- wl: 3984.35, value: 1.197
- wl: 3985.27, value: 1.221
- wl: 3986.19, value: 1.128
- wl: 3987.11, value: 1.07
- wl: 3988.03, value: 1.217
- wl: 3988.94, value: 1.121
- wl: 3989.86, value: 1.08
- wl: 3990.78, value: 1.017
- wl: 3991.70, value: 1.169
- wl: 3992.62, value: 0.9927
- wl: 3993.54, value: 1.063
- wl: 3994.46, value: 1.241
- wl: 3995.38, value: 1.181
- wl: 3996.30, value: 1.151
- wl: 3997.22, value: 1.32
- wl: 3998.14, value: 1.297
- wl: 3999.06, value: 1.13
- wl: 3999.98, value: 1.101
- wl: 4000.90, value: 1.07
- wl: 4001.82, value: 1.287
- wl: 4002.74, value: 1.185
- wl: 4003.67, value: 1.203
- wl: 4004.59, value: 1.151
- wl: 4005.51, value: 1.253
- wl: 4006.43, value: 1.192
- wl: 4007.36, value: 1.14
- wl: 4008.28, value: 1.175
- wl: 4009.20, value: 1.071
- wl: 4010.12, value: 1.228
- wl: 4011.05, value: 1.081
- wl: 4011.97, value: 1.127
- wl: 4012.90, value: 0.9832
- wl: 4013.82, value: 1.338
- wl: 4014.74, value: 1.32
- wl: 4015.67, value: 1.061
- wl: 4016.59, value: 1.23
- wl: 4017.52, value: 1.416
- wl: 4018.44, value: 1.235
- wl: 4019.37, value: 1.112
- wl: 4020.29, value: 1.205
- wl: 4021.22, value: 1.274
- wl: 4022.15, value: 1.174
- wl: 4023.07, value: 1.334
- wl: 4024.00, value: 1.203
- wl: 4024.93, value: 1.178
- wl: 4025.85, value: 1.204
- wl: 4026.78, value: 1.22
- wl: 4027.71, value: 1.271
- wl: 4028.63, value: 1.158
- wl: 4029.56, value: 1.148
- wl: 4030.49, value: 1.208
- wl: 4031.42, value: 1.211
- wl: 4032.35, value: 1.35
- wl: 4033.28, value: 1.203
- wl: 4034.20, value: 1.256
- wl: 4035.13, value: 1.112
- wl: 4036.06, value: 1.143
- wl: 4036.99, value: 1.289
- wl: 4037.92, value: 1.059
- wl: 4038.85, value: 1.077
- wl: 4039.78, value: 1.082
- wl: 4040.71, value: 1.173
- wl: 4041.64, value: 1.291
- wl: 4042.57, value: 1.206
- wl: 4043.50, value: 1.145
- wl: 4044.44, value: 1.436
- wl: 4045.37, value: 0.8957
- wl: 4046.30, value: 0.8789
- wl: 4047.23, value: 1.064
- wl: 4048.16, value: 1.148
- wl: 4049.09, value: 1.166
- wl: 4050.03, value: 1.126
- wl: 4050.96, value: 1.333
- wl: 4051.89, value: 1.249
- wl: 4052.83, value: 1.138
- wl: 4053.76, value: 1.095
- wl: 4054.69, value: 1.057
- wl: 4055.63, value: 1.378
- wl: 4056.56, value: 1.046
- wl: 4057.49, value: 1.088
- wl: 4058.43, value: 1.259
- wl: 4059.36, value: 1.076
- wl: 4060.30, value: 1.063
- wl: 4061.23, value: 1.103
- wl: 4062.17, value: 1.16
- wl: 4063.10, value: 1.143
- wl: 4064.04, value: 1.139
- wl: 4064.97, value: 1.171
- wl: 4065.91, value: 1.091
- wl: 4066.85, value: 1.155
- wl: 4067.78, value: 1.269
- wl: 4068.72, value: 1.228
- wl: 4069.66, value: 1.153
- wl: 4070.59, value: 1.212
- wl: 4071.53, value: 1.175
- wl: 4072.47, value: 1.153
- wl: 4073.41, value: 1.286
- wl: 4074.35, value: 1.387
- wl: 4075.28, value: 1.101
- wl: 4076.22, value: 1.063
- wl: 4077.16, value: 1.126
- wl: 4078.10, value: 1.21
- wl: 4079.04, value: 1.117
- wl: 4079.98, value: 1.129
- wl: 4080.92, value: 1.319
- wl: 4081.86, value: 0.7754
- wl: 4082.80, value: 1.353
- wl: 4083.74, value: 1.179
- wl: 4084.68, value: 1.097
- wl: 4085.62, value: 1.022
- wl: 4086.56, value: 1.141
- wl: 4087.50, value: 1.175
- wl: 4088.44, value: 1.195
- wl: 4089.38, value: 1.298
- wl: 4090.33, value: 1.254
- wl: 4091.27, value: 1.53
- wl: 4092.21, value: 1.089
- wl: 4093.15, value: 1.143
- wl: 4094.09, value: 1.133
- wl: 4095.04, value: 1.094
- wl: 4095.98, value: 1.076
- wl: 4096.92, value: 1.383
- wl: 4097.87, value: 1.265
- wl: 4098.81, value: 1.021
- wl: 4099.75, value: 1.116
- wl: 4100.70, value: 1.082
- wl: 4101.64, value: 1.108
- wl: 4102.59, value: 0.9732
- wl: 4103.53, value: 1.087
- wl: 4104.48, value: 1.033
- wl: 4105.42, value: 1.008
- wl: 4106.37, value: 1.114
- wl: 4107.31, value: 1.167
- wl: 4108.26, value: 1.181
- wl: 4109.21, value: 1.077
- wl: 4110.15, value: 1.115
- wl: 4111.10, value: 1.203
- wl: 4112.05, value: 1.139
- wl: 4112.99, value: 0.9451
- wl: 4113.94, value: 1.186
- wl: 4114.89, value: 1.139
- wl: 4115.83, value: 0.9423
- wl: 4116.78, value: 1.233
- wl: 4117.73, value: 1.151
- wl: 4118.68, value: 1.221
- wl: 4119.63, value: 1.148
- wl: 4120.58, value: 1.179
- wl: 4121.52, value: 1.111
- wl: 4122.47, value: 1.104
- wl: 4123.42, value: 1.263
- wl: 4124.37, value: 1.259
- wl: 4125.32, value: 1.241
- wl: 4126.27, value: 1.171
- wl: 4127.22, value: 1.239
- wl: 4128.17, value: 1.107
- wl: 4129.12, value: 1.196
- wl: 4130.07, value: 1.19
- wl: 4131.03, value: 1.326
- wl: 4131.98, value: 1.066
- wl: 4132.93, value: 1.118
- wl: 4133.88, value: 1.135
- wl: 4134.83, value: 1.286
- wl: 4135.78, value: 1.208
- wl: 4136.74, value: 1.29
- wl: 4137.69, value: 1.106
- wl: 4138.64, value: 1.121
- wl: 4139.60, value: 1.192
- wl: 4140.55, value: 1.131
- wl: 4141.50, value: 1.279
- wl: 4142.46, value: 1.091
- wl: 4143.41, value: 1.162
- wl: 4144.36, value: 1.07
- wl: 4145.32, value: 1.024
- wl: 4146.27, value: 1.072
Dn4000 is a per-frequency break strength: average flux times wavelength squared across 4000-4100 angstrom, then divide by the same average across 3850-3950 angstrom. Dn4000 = 1.13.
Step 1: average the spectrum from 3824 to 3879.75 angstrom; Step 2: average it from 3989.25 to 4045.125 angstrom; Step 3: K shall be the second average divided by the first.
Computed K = 1.07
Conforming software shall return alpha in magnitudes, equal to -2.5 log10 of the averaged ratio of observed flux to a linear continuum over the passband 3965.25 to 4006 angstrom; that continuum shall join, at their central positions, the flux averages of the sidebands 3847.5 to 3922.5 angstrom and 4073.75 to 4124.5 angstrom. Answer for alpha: 0.05 mag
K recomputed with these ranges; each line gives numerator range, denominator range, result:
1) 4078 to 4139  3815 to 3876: 1.04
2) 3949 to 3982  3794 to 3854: 1.04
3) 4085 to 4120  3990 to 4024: 0.97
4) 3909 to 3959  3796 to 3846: 1.08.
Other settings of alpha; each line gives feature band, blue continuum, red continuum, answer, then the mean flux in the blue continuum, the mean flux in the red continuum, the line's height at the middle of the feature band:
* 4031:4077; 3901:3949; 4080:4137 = -0.024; 1.1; 1.16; 1.14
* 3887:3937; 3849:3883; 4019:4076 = 0.073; 1.17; 1.18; 1.17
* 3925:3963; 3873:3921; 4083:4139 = 0.013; 1.11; 1.16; 1.12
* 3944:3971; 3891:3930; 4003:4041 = 0.028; 1.11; 1.19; 1.15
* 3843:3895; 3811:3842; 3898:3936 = -0.066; 1.04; 1.12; 1.07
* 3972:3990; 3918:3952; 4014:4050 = 0.063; 1.09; 1.19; 1.14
